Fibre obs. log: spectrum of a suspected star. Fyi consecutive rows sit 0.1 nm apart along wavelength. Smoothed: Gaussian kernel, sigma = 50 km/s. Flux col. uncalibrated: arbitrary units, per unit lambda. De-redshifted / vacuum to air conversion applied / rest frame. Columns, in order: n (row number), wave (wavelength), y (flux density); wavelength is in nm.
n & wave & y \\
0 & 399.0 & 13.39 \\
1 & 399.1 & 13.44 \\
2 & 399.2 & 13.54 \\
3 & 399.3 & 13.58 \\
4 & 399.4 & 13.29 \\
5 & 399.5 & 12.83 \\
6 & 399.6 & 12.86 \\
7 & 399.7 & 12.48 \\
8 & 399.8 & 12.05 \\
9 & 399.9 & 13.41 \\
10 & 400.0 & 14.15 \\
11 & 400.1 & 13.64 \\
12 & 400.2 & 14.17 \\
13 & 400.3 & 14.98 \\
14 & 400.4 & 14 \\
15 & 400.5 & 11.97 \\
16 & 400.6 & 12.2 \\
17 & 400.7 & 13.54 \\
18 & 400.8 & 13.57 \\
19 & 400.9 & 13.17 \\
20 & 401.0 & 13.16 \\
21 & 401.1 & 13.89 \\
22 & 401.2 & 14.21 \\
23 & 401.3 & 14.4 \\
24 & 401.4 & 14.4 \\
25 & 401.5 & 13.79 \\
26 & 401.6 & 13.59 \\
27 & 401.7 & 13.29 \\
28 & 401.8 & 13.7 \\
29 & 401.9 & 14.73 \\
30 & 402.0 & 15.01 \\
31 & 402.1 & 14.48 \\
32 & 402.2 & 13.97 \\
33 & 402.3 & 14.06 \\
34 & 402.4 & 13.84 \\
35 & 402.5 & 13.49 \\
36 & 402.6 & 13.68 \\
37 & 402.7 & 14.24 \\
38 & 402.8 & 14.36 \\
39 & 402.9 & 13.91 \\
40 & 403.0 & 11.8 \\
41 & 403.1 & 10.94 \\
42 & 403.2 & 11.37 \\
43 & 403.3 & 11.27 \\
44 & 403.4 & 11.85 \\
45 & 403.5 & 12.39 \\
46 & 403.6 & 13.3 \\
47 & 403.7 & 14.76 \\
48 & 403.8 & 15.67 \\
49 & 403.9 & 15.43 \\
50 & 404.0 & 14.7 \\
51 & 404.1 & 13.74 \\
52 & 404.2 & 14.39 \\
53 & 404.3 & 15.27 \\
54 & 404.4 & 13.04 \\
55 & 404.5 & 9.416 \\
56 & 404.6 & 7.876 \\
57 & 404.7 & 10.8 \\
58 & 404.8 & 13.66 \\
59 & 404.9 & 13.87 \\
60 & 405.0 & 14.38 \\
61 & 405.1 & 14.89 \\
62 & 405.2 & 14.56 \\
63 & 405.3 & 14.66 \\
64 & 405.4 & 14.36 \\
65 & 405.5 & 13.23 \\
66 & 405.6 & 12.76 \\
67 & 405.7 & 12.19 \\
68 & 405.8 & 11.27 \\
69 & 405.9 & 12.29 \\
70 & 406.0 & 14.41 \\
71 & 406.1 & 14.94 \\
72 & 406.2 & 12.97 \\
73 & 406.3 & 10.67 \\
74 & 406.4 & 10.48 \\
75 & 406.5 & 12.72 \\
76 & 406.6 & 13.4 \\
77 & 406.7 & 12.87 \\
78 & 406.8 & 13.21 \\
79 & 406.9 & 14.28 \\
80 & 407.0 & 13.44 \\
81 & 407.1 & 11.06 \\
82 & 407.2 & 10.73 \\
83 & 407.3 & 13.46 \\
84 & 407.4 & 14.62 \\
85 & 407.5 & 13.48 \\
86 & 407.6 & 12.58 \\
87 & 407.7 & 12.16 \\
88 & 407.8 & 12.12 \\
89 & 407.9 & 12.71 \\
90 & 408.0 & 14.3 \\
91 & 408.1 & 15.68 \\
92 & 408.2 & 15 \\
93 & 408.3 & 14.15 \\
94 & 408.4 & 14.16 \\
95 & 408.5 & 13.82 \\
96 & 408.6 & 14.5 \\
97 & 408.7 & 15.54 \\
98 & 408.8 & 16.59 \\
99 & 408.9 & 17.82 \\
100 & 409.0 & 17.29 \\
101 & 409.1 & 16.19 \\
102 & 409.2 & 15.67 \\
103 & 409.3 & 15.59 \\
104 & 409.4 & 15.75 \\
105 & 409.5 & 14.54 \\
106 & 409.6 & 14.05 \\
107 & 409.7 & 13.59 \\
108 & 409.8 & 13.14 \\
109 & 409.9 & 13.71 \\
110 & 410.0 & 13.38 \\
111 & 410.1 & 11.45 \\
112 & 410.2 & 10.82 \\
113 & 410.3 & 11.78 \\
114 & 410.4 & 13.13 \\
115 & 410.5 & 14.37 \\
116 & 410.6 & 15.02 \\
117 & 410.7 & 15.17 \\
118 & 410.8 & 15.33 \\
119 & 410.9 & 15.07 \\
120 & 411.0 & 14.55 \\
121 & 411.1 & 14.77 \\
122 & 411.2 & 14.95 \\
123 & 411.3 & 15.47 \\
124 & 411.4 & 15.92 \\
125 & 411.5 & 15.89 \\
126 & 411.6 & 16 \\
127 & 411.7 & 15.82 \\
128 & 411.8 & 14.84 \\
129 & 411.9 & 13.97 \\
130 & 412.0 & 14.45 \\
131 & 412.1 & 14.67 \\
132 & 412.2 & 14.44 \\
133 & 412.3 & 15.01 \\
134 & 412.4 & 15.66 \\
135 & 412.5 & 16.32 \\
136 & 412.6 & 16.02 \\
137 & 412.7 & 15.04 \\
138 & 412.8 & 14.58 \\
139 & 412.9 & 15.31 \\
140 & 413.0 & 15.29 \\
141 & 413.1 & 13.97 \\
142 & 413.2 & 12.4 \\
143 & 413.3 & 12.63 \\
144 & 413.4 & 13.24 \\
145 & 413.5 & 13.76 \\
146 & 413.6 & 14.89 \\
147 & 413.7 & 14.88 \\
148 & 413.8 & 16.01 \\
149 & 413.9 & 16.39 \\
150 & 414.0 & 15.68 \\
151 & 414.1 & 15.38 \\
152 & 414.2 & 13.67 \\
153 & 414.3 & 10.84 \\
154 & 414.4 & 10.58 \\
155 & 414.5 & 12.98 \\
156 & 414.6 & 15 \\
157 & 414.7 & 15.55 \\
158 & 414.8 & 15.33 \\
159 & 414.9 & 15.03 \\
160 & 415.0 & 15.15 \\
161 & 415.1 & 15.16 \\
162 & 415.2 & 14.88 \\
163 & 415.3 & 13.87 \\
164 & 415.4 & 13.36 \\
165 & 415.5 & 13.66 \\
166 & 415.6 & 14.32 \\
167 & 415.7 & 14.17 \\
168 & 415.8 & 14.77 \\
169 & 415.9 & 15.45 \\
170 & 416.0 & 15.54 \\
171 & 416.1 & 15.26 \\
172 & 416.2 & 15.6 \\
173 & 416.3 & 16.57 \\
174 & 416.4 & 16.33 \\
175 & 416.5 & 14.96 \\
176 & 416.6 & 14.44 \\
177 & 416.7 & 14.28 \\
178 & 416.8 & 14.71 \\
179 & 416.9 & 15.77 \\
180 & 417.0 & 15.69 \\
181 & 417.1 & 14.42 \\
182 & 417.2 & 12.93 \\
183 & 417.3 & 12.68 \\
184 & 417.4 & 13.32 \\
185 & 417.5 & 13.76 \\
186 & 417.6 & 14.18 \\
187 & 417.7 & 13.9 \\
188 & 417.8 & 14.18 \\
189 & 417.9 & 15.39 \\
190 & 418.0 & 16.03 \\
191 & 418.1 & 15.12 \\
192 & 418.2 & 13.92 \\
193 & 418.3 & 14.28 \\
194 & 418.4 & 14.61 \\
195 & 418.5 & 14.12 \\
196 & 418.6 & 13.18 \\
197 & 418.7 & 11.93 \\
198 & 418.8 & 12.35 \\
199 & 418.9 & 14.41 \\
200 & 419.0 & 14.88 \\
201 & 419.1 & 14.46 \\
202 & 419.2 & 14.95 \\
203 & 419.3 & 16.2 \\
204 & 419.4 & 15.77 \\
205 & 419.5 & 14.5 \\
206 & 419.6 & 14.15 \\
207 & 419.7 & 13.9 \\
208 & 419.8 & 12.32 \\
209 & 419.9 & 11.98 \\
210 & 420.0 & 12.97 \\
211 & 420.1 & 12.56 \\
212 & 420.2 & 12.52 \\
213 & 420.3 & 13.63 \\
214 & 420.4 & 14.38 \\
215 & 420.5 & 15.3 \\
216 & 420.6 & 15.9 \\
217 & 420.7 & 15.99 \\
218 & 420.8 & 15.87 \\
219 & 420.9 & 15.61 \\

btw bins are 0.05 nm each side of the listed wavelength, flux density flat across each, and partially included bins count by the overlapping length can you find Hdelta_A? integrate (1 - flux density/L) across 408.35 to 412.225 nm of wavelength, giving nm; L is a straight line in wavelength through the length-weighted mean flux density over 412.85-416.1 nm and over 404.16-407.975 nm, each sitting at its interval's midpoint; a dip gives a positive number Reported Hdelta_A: -0.31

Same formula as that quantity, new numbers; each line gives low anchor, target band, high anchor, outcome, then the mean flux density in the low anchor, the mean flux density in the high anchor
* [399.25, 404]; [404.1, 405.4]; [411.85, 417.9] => 0.059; 13.5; 14.5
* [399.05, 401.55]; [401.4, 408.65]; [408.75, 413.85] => 0.352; 13.5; 14.7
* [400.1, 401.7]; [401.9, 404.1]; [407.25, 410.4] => 0.034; 13.7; 14.2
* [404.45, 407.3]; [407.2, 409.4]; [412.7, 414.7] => -0.237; 12.7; 14.1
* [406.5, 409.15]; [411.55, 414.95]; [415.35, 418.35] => -0.045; 14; 14.6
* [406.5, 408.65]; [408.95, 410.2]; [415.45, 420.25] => -0.074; 13.4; 14.3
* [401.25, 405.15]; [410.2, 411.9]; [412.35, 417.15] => -0.053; 13.4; 14.7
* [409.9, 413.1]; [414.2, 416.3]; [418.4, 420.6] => -0.011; 14.6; 13.9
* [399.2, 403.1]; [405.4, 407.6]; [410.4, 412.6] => 0.238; 13.6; 15.1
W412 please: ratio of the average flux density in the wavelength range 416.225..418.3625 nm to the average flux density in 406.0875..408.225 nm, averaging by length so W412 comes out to 1.1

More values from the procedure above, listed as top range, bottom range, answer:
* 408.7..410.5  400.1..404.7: 1.07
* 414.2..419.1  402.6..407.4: 1.10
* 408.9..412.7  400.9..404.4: 1.07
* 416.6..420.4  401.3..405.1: 1.05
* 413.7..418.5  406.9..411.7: 1.02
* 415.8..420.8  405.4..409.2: 1.06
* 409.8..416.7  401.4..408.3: 1.10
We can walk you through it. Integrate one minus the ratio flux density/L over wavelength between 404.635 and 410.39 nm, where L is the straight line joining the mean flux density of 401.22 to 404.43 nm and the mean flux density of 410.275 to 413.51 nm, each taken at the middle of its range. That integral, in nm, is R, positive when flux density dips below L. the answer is 0.250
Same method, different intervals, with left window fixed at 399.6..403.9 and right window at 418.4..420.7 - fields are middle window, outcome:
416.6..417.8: -0.021 nm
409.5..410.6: 0.050 nm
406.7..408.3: 0.046 nm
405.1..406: 0.019 nm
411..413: -0.206 nm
